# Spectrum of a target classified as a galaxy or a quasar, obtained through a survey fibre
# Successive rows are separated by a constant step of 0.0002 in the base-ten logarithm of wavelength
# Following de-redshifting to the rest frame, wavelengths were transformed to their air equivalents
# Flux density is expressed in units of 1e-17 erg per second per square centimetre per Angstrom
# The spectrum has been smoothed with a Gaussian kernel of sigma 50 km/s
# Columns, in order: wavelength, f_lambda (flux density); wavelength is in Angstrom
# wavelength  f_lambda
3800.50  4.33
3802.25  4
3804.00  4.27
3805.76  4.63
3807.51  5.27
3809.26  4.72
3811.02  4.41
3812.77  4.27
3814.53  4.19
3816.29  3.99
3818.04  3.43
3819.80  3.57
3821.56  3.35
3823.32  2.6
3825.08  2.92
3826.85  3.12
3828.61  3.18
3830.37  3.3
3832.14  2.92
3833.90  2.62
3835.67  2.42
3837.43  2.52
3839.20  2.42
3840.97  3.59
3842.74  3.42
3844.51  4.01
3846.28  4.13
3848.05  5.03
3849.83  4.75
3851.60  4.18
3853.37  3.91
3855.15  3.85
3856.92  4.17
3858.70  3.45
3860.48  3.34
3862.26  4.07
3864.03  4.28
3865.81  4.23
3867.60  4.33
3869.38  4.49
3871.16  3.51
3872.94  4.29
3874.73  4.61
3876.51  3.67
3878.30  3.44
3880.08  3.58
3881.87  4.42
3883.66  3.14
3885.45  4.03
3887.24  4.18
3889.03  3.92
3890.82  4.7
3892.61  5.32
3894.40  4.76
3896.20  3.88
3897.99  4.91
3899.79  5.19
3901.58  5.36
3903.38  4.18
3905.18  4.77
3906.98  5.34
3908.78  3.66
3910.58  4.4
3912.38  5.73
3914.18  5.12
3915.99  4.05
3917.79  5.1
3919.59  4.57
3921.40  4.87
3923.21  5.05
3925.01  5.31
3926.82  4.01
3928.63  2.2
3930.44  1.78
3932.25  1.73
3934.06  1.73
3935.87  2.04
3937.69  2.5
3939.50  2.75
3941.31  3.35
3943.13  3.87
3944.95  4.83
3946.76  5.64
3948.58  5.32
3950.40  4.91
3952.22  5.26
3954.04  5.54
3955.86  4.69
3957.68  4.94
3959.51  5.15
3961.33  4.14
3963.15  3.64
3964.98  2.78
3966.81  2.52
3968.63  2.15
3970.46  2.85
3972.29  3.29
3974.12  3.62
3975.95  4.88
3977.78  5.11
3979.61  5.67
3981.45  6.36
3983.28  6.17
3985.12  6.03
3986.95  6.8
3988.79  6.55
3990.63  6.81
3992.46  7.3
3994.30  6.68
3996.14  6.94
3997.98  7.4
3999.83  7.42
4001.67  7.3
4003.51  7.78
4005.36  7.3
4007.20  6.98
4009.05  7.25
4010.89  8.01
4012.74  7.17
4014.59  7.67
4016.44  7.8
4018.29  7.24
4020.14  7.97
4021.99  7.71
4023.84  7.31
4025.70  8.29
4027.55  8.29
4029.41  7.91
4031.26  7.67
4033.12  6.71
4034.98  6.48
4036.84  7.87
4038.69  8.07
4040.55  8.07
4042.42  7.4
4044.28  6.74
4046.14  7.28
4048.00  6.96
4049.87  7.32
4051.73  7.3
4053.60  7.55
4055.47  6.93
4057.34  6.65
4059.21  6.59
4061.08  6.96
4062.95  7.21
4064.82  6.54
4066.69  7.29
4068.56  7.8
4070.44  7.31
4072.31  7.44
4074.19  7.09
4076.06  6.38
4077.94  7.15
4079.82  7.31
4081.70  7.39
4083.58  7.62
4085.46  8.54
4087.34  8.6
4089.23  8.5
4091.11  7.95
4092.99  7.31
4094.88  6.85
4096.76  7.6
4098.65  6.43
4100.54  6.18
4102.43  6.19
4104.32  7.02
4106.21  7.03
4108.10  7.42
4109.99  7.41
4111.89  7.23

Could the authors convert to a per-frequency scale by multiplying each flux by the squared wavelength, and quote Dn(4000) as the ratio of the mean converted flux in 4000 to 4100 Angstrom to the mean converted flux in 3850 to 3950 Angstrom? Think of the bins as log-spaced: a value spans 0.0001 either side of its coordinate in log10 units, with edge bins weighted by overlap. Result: 1.9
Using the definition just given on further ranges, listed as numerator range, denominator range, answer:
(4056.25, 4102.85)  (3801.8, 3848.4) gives 2.28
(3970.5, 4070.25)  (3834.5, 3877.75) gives 1.97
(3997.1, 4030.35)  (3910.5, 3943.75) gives 2.17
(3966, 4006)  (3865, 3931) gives 1.39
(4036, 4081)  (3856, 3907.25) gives 1.86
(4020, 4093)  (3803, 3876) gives 2.18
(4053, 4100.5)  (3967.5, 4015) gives 1.23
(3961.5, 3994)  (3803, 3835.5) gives 1.44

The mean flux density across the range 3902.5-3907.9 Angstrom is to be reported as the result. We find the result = 4.76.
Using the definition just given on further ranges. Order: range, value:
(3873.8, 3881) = 3.83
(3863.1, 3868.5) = 4.28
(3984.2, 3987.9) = 6.42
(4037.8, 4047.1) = 7.51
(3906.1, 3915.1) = 4.85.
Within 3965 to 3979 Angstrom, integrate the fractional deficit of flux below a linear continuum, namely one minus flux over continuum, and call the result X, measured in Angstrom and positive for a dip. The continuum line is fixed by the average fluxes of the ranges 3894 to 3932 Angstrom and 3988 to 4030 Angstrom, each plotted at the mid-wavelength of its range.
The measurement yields 6.3 Angstrom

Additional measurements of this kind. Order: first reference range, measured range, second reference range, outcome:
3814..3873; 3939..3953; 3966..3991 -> 0.2 Angstrom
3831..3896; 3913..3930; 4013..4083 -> 1.8 Angstrom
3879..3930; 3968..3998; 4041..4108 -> 1.2 Angstrom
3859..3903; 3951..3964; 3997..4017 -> 2.9 Angstrom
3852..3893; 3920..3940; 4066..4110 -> 7.2 Angstrom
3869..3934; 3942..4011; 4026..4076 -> 3.8 Angstrom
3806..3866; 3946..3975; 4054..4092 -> 7.5 Angstrom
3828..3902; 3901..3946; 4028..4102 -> 8.8 Angstrom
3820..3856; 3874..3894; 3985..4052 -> 1.5 Angstrom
